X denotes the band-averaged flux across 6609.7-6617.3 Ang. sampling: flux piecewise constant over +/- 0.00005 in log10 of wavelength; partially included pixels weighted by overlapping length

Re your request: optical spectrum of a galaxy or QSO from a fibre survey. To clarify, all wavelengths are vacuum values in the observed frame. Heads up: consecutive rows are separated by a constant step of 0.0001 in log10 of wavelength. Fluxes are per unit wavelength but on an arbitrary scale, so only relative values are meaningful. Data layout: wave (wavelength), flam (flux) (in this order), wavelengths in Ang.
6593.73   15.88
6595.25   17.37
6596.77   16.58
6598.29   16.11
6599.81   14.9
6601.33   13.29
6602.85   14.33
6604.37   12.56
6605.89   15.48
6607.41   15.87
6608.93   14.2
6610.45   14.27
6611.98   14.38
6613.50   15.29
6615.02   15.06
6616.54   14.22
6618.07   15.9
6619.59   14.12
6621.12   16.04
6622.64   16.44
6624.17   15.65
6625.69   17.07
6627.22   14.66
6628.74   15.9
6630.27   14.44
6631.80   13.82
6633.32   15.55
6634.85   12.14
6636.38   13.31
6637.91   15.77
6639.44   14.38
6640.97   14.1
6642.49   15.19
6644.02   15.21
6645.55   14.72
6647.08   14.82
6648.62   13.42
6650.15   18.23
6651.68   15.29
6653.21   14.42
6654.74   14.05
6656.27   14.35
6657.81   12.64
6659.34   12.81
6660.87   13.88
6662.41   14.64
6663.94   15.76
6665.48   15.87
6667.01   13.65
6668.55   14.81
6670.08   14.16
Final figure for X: 14.6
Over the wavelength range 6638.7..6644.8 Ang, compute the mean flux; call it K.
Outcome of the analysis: 14.7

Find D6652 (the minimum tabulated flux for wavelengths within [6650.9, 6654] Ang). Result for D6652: 14.42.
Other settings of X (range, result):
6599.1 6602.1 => 14.1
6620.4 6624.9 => 16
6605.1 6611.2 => 15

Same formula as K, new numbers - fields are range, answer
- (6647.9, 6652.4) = 15.7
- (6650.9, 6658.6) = 14.2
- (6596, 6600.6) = 15.8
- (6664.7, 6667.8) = 14.7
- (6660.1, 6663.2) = 14.3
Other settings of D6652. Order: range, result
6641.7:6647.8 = 14.72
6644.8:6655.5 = 13.42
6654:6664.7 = 12.64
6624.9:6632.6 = 13.82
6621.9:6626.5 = 15.65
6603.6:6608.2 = 12.56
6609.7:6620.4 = 14.12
